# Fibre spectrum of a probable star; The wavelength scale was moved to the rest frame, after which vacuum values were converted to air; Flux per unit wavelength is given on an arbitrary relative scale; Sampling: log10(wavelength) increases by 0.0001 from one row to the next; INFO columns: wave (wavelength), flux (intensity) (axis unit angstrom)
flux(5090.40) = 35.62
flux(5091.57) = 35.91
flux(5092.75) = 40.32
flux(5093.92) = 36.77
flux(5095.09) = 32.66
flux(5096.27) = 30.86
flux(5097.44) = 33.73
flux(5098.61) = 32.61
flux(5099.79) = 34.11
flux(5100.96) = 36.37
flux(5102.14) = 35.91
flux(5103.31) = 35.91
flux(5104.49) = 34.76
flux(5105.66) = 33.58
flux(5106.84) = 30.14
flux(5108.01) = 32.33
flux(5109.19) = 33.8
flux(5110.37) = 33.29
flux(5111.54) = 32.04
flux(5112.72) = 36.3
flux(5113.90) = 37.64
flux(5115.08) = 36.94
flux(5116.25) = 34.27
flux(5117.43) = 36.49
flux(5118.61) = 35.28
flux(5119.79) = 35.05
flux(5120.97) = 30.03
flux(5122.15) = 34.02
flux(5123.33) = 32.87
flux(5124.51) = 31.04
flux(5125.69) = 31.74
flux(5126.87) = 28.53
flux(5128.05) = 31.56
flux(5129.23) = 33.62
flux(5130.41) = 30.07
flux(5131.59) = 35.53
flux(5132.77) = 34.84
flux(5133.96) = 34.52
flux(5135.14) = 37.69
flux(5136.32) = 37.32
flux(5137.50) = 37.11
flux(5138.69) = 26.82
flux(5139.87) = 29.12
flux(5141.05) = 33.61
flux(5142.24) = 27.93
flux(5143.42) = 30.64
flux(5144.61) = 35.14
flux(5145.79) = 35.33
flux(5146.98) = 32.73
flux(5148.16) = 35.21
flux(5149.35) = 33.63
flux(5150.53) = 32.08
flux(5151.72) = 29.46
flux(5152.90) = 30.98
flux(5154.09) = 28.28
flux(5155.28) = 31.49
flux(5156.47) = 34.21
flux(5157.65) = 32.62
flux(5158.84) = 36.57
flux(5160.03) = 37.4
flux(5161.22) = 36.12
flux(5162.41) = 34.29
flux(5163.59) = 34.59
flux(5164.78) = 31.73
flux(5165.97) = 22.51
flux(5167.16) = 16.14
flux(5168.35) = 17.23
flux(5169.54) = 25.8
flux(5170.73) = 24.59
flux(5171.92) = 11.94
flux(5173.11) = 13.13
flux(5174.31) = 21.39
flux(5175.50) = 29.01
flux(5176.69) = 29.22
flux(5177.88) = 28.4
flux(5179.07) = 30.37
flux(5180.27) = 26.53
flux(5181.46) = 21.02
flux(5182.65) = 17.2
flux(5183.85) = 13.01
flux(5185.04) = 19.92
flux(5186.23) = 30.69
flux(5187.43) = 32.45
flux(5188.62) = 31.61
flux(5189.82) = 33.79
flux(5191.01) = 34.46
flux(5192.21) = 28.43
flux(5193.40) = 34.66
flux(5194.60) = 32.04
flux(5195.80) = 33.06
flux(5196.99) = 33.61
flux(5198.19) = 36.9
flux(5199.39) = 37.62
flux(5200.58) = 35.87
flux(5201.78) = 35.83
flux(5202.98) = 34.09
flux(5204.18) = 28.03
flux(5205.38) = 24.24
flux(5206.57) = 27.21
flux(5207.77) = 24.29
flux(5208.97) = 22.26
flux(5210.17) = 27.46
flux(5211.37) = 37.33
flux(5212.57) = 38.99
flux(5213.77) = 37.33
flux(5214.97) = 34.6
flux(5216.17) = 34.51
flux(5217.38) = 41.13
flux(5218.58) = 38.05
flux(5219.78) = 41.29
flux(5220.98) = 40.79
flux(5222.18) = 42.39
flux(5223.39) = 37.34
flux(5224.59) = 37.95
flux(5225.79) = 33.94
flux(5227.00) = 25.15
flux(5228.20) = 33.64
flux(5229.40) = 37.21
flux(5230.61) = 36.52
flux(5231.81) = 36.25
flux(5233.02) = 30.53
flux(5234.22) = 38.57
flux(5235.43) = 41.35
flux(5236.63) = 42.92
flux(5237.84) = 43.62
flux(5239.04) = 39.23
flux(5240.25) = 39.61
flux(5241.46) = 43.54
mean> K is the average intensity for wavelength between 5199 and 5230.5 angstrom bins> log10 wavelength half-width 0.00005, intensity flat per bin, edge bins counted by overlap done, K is 34.2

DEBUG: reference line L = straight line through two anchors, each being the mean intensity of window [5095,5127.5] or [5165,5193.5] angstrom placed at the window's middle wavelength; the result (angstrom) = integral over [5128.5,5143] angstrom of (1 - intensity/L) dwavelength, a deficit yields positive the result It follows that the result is -1.3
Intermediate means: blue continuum 33.7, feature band 33.1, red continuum 24.7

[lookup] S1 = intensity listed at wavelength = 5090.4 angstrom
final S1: 35.62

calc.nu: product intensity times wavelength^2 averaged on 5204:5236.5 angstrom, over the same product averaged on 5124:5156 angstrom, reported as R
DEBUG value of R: 1.1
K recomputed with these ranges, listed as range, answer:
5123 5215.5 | 30.3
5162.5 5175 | 22.5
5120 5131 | 31.6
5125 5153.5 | 32.7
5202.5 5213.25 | 29.3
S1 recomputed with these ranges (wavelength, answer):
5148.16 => 35.21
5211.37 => 37.33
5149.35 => 33.63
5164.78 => 31.73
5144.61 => 35.14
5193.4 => 34.66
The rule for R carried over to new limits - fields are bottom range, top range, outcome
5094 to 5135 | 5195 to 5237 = 1.07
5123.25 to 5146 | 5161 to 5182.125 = 0.78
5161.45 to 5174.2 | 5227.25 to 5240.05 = 1.65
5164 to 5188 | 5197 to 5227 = 1.50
